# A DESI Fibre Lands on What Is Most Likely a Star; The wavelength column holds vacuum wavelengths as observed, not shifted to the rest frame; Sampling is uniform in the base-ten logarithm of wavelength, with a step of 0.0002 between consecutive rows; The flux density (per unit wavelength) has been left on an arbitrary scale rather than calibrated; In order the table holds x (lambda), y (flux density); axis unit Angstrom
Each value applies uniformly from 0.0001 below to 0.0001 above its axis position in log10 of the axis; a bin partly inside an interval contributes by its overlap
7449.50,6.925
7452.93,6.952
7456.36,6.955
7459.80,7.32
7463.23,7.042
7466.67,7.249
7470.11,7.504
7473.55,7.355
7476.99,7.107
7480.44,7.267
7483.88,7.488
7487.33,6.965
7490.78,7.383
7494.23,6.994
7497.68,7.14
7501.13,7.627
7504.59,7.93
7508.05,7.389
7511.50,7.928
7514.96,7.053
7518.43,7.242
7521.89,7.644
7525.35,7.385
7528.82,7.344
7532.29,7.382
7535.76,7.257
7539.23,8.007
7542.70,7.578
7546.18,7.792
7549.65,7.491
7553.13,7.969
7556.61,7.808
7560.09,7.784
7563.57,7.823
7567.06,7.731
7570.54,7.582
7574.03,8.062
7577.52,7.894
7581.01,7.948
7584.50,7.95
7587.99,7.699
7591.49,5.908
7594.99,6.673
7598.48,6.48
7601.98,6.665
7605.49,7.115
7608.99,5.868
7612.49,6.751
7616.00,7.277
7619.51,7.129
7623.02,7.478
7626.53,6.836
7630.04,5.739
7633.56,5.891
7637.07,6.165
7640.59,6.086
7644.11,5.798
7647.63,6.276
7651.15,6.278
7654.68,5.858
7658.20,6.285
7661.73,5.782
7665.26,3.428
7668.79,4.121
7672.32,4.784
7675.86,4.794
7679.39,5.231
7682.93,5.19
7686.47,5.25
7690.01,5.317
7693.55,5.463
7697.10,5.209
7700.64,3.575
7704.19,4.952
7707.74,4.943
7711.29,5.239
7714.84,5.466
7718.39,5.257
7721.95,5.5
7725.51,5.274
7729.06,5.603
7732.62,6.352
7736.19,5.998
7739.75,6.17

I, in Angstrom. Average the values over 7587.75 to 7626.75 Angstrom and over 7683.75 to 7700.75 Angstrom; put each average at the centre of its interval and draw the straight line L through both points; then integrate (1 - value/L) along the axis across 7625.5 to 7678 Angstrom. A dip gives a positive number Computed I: 3.02 Angstrom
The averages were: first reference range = 6.79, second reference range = 5.11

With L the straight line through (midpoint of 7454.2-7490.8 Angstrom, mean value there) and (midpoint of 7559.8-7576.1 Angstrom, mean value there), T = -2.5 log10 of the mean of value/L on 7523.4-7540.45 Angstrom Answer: 0.02 mag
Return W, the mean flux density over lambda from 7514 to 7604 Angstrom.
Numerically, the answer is 7.47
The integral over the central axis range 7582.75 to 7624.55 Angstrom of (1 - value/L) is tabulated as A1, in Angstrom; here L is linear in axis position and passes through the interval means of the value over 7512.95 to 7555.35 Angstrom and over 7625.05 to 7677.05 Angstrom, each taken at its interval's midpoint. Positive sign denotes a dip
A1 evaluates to -3.5 Angstrom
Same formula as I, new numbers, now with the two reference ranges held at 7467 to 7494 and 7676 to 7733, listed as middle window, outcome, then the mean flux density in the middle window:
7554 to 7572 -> -3.4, 7.76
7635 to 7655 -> -1.2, 6.09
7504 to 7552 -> -4.9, 7.53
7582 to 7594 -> -1.8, 7.2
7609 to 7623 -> -2.2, 6.96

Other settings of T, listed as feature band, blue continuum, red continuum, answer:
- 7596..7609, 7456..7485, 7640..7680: -0.12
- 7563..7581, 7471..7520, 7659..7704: -0.23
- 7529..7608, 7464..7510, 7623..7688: -0.15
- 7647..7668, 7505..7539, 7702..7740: 0.11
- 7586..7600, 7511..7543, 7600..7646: 0.02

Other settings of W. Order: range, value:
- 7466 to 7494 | 7.28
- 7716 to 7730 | 5.4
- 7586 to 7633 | 6.72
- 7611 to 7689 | 5.83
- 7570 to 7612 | 7.13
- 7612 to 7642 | 6.59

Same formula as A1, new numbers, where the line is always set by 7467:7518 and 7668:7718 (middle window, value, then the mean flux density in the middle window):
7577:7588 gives -2.8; 7.9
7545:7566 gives -3.7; 7.78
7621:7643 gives -2.5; 6.36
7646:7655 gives -1.1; 6.18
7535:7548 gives -1.7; 7.69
